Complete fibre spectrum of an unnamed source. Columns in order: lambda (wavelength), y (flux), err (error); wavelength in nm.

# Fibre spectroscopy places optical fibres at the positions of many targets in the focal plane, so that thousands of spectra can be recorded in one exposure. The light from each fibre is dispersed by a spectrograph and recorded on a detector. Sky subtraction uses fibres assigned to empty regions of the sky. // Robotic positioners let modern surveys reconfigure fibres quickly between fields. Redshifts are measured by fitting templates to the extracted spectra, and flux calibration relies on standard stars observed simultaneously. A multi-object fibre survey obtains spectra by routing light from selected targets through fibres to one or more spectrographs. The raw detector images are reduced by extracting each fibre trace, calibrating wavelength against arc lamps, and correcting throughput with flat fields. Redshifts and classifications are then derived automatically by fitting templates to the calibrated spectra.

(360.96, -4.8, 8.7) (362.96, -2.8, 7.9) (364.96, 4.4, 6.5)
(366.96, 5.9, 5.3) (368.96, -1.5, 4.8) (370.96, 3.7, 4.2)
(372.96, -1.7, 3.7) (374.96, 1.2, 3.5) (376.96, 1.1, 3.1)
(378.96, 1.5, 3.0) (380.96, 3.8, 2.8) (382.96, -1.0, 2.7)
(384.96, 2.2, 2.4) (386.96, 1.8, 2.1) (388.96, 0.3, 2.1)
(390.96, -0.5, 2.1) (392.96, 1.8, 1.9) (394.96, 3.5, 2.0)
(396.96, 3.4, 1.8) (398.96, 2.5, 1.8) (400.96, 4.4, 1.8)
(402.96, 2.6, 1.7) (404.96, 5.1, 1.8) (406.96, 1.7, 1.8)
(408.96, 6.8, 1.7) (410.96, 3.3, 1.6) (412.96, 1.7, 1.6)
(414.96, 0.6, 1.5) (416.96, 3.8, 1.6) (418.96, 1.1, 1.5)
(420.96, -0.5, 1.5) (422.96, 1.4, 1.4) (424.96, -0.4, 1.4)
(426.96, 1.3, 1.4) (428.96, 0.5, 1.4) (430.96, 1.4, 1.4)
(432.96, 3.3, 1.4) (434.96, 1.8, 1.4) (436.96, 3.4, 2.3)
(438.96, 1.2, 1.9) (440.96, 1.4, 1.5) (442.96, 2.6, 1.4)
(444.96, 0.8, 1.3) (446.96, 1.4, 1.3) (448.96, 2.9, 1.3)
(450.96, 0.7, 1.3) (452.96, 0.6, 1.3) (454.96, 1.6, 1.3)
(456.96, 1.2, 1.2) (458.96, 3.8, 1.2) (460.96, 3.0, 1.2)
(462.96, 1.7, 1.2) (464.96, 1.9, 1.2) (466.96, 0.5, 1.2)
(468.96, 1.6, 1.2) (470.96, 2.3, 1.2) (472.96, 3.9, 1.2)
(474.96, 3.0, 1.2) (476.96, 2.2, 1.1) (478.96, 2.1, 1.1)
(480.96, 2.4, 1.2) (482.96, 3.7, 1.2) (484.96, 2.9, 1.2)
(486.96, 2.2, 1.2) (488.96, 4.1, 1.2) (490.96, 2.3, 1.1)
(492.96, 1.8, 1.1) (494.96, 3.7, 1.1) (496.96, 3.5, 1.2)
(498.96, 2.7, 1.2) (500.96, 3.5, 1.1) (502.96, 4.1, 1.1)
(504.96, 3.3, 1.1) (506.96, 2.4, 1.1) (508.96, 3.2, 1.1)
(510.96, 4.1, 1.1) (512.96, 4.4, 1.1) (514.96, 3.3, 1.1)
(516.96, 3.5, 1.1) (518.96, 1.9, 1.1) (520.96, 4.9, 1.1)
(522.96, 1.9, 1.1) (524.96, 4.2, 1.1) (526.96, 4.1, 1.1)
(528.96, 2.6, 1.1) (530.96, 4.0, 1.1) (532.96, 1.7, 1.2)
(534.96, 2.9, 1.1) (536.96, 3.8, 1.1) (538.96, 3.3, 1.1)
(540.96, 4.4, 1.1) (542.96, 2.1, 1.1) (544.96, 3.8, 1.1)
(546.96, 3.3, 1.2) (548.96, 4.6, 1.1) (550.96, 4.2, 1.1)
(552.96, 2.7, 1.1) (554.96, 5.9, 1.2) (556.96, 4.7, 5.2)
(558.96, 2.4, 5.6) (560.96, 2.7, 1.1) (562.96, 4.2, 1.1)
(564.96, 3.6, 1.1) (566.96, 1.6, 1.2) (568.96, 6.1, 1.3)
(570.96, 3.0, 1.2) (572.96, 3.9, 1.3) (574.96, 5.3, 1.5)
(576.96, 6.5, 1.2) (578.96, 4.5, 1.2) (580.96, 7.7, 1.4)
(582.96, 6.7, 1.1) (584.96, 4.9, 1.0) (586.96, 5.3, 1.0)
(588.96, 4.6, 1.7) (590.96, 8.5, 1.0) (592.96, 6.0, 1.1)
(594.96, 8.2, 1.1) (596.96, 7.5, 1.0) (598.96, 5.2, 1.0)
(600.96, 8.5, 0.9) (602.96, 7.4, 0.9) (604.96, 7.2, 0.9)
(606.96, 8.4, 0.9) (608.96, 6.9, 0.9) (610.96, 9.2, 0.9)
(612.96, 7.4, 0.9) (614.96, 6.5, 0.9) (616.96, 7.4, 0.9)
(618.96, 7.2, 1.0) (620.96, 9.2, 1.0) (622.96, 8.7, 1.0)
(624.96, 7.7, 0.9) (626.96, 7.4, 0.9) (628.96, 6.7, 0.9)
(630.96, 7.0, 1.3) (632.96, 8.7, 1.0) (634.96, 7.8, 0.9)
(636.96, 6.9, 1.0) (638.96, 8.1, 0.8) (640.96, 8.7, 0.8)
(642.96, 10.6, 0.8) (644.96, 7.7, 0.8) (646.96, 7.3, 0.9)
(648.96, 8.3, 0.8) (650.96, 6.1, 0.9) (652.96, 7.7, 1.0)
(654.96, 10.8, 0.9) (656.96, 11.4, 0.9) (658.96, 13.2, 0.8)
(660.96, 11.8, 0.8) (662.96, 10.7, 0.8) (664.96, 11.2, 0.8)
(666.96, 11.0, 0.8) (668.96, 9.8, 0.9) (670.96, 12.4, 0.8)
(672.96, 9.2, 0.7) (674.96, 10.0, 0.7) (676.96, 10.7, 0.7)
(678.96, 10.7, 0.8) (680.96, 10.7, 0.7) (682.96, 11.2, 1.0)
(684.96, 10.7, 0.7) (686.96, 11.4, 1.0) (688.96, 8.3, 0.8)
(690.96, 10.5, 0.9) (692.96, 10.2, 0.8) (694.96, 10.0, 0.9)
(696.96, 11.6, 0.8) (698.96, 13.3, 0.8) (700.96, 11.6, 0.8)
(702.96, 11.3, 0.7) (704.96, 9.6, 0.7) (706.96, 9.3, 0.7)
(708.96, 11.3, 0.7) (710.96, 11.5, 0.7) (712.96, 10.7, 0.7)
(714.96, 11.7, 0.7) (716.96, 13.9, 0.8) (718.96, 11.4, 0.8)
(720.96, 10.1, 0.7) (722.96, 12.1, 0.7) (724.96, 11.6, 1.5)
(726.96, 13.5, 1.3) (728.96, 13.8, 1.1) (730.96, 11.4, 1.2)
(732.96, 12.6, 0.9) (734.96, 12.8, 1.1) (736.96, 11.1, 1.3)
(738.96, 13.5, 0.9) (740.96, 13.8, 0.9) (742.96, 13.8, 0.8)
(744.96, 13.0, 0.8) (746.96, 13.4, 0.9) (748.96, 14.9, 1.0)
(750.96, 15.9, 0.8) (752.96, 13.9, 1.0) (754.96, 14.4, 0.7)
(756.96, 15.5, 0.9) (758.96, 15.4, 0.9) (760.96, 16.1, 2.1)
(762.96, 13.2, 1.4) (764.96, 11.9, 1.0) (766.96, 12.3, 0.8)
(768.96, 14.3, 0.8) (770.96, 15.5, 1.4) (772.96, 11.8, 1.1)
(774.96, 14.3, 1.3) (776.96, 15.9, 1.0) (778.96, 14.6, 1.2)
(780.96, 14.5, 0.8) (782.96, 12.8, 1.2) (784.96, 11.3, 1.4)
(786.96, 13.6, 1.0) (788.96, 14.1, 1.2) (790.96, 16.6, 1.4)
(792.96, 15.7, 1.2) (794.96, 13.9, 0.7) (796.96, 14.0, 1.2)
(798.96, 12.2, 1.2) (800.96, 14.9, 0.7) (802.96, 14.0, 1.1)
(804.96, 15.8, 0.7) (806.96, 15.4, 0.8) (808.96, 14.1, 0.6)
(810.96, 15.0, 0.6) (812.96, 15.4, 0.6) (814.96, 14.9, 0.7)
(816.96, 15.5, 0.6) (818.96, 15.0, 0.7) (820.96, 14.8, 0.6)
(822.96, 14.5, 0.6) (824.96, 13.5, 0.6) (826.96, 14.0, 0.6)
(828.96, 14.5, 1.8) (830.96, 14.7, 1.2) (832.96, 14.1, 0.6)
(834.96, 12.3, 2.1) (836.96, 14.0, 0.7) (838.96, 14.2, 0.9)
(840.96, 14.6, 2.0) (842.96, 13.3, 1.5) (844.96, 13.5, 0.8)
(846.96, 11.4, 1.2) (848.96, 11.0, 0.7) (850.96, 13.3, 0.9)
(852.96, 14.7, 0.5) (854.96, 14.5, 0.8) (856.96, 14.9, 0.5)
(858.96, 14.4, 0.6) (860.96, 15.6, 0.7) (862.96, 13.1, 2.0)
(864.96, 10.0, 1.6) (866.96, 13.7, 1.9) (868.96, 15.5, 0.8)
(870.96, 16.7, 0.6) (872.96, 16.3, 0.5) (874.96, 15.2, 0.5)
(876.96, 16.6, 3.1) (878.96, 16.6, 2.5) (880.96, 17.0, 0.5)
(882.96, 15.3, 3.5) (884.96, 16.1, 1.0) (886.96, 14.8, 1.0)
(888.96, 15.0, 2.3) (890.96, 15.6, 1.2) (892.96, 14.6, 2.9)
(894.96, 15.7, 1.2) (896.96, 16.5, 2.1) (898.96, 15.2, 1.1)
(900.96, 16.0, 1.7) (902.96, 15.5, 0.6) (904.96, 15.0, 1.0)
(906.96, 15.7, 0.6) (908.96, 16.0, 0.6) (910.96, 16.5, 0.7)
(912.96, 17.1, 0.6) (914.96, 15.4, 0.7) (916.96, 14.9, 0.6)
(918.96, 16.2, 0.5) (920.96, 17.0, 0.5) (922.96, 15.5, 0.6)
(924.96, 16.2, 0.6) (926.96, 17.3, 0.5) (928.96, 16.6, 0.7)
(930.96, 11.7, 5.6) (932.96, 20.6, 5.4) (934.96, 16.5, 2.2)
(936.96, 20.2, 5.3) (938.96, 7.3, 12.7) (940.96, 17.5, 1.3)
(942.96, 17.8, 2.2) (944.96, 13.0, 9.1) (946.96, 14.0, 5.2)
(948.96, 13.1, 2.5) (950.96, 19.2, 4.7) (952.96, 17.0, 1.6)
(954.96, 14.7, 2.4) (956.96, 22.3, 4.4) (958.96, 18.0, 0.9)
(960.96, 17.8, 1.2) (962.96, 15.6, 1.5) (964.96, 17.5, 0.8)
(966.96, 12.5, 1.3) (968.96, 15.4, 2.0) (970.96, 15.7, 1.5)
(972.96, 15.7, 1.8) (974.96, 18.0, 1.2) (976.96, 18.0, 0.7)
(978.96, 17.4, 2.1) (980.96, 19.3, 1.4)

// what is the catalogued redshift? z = 0.641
